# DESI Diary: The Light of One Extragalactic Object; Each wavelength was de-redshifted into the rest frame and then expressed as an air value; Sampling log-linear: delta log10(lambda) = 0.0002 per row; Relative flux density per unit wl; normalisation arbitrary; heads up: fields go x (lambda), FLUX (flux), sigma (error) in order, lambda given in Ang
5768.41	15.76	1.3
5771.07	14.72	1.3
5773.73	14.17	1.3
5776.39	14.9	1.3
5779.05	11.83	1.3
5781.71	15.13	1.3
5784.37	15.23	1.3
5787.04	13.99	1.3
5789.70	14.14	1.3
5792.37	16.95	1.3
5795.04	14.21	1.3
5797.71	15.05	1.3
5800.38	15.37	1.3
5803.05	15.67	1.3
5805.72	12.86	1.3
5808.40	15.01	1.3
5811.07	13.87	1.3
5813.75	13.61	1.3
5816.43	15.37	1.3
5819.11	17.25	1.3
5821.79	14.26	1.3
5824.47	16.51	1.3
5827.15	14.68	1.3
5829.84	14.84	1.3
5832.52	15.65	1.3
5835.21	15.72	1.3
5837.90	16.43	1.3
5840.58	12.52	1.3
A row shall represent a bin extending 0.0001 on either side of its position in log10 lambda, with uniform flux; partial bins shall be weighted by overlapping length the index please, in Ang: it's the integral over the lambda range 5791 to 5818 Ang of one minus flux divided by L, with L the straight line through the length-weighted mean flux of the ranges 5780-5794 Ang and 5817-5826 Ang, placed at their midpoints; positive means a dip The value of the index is 1.1 Ang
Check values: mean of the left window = 15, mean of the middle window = 14.8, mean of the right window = 15.9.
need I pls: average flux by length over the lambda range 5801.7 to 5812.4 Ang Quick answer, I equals 14.4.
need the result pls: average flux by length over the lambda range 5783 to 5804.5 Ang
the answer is 15.1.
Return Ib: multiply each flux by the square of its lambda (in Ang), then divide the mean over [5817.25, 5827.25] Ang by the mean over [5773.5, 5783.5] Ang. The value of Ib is 1.14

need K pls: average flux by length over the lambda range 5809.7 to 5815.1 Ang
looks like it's 13.8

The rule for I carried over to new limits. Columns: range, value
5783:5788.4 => 14.6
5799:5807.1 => 14.6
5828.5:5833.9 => 15.3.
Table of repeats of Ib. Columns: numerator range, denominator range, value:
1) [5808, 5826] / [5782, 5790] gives 1.05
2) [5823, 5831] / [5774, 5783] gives 1.12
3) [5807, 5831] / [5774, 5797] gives 1.05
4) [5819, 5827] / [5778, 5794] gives 1.08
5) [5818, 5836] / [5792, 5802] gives 1.03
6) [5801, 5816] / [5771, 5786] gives 1.01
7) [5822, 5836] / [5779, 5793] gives 1.06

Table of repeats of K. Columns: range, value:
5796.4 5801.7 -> 15.2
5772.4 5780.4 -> 13.6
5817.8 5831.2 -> 15.5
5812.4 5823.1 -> 15.1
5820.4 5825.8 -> 15.4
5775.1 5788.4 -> 14.2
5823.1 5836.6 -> 15.5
